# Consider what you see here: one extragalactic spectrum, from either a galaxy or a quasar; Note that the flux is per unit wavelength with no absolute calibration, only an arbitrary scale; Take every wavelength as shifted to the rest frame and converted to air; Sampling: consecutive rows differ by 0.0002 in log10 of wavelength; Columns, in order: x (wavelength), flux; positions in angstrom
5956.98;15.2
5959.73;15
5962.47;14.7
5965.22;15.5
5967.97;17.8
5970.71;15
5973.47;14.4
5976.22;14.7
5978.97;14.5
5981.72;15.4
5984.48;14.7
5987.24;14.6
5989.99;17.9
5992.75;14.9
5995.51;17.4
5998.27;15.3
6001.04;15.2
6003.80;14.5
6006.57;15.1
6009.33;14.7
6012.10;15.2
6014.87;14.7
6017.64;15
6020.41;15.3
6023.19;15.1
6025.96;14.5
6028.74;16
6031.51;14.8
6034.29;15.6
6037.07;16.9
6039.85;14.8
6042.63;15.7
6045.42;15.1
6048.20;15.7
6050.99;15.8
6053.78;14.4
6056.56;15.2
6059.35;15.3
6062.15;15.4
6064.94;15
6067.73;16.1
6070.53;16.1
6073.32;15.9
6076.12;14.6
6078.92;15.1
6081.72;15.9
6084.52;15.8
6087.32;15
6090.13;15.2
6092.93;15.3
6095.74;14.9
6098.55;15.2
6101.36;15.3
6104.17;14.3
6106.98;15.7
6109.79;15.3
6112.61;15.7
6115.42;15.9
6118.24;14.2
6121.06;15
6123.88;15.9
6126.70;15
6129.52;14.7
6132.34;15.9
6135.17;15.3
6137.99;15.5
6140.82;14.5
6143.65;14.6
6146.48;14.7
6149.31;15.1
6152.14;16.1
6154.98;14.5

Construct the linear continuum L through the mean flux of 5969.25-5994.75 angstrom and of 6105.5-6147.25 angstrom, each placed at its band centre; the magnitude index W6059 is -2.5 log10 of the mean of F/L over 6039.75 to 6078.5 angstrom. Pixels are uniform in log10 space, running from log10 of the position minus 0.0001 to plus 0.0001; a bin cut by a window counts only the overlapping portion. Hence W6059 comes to -0.013 mag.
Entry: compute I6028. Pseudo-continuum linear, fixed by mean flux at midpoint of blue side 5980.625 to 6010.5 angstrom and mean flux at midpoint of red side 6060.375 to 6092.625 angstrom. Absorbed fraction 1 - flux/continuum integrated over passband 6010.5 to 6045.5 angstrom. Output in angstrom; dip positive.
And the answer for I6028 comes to 0.3 angstrom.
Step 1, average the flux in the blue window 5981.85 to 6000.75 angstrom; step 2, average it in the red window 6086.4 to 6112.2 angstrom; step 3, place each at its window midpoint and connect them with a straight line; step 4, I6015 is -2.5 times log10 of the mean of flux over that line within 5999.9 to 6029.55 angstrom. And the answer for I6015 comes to 0.04 mag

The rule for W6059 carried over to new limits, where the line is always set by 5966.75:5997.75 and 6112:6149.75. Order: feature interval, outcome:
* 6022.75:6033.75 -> 0.02 mag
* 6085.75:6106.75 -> 0.01 mag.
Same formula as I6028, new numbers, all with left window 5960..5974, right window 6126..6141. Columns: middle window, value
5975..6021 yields 0.6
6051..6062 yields 0.2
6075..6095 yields 0.0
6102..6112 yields 0.1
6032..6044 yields -0.2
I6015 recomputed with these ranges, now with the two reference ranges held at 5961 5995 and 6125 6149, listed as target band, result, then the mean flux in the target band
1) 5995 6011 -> 0.01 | 15.3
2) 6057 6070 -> -0.02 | 15.5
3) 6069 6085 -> -0.03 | 15.6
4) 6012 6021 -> 0.02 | 15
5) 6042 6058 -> 0.00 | 15.3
